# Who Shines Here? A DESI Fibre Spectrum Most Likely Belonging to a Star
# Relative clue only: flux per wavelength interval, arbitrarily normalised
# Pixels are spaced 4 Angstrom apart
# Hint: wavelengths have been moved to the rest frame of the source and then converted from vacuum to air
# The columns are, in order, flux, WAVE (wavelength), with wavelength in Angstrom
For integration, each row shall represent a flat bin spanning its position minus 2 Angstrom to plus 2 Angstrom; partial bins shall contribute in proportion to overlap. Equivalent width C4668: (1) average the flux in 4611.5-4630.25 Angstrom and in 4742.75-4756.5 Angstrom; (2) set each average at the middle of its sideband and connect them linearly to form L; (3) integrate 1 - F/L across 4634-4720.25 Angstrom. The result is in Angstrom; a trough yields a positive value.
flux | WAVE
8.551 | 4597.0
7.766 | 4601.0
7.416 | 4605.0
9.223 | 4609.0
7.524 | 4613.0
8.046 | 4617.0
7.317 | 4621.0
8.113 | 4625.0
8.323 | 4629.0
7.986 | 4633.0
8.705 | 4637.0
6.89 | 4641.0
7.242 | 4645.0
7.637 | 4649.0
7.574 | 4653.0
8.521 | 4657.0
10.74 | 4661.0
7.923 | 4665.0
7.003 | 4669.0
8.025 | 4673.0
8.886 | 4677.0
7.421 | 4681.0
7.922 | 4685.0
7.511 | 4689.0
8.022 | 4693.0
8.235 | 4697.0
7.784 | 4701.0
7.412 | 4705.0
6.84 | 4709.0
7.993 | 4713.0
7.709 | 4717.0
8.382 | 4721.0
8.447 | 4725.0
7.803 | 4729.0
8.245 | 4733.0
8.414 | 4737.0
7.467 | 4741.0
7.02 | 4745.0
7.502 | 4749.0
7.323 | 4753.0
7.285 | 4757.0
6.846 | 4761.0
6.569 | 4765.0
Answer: -3.5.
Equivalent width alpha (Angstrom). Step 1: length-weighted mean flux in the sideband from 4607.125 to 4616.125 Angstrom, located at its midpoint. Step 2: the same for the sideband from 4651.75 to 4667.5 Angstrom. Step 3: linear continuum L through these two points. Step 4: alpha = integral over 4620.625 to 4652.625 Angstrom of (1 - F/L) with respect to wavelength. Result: 2.7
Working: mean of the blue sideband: 8.32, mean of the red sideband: 8.69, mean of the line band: 7.79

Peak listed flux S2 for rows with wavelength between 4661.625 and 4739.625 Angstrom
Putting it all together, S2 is 8.886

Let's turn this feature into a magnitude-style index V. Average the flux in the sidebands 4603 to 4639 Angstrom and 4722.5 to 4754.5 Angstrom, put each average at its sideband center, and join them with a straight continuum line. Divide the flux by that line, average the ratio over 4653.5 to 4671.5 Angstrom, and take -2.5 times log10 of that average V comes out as -0.06 mag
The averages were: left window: 8.07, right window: 7.79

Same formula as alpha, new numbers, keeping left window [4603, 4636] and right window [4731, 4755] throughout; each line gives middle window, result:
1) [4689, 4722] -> 0.0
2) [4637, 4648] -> 0.7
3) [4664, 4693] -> 0.1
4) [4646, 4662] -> -1.0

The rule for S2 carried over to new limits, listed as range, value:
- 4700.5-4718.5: 7.993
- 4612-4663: 10.74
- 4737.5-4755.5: 7.502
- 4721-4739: 8.447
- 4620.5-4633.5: 8.323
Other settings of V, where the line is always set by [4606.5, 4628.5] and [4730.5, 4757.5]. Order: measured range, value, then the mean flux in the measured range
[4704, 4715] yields 0.047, 7.42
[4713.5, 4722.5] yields -0.042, 8.02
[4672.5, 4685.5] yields -0.033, 8.08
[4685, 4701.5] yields -0.014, 7.9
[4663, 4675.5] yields 0.025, 7.7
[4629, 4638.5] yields -0.043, 8.32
